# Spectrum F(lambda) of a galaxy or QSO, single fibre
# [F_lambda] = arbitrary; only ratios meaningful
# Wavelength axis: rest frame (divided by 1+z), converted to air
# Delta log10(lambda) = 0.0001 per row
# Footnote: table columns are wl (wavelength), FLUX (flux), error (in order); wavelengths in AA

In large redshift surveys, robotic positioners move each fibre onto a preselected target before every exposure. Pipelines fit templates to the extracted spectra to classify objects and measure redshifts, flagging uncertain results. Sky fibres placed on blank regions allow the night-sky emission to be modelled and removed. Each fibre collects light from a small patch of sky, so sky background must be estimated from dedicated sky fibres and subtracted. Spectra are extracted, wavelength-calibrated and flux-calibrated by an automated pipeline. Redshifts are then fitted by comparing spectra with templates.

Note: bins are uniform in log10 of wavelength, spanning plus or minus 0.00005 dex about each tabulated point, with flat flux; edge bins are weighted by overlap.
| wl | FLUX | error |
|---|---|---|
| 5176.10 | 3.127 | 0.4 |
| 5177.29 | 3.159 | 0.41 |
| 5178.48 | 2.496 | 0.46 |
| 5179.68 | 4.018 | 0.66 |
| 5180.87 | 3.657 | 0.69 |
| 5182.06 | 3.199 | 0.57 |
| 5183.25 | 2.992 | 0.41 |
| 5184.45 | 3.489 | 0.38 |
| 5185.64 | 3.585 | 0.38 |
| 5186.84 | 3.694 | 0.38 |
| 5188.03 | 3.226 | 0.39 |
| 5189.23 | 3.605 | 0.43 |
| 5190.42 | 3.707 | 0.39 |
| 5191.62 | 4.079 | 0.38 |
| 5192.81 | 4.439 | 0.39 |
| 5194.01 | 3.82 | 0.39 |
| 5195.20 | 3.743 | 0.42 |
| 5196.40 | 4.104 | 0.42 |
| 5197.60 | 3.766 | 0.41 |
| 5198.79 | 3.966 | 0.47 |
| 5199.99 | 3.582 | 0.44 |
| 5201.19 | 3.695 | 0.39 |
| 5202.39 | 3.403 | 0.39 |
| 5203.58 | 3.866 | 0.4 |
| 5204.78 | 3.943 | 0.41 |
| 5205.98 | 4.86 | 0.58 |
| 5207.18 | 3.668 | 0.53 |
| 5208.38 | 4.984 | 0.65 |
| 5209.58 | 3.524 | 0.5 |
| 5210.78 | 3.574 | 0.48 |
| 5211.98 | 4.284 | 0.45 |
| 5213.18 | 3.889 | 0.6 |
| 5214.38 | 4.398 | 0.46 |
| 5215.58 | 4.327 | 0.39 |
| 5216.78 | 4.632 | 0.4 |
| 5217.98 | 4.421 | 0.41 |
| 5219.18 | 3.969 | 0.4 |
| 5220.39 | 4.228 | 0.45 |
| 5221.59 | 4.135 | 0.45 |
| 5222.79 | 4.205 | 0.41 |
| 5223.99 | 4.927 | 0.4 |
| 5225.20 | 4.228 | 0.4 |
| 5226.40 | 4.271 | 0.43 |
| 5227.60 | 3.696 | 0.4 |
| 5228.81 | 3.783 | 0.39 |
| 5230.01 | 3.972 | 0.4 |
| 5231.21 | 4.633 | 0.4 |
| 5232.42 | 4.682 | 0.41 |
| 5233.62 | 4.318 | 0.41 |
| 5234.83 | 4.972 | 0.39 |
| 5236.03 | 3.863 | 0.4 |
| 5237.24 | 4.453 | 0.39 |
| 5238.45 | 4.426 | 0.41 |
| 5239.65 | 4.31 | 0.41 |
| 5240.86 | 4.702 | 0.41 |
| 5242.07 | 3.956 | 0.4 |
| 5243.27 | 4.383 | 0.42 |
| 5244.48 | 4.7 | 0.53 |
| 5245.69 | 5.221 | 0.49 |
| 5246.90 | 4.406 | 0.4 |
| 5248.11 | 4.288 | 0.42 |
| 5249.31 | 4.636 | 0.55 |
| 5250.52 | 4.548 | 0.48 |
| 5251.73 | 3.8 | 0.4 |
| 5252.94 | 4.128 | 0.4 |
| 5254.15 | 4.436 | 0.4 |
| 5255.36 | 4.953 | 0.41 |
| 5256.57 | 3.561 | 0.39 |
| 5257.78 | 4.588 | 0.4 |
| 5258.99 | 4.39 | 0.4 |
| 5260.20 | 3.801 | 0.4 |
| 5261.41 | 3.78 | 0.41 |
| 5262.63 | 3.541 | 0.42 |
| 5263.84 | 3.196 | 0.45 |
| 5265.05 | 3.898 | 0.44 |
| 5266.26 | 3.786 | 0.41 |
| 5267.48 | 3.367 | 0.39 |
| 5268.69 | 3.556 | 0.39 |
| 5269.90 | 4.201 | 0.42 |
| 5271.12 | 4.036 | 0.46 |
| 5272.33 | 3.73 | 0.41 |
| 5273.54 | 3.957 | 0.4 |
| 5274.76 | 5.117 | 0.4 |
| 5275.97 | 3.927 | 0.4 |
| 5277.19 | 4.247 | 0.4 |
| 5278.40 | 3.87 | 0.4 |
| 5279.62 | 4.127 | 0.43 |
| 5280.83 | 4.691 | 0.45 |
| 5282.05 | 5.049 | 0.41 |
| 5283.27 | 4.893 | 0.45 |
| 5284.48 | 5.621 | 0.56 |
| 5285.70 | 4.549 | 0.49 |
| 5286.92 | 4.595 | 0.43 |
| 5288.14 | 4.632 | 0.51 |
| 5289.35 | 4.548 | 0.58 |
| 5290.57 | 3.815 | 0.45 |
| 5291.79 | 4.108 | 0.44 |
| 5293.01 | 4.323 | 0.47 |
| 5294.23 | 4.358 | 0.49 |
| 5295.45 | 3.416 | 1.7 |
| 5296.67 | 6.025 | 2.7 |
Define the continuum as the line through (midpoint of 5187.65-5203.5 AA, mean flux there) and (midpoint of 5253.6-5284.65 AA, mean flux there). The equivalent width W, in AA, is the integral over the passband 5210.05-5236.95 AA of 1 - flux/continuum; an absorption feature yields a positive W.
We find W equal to -2.2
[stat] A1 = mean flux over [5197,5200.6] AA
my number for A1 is 3.77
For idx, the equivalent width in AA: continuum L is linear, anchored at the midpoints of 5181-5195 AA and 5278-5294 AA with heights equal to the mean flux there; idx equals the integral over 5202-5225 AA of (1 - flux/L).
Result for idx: -1.9 AA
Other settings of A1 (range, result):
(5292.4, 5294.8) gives 4.34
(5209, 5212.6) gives 3.8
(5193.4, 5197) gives 3.89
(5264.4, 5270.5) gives 3.76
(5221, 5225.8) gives 4.37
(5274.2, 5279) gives 4.29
